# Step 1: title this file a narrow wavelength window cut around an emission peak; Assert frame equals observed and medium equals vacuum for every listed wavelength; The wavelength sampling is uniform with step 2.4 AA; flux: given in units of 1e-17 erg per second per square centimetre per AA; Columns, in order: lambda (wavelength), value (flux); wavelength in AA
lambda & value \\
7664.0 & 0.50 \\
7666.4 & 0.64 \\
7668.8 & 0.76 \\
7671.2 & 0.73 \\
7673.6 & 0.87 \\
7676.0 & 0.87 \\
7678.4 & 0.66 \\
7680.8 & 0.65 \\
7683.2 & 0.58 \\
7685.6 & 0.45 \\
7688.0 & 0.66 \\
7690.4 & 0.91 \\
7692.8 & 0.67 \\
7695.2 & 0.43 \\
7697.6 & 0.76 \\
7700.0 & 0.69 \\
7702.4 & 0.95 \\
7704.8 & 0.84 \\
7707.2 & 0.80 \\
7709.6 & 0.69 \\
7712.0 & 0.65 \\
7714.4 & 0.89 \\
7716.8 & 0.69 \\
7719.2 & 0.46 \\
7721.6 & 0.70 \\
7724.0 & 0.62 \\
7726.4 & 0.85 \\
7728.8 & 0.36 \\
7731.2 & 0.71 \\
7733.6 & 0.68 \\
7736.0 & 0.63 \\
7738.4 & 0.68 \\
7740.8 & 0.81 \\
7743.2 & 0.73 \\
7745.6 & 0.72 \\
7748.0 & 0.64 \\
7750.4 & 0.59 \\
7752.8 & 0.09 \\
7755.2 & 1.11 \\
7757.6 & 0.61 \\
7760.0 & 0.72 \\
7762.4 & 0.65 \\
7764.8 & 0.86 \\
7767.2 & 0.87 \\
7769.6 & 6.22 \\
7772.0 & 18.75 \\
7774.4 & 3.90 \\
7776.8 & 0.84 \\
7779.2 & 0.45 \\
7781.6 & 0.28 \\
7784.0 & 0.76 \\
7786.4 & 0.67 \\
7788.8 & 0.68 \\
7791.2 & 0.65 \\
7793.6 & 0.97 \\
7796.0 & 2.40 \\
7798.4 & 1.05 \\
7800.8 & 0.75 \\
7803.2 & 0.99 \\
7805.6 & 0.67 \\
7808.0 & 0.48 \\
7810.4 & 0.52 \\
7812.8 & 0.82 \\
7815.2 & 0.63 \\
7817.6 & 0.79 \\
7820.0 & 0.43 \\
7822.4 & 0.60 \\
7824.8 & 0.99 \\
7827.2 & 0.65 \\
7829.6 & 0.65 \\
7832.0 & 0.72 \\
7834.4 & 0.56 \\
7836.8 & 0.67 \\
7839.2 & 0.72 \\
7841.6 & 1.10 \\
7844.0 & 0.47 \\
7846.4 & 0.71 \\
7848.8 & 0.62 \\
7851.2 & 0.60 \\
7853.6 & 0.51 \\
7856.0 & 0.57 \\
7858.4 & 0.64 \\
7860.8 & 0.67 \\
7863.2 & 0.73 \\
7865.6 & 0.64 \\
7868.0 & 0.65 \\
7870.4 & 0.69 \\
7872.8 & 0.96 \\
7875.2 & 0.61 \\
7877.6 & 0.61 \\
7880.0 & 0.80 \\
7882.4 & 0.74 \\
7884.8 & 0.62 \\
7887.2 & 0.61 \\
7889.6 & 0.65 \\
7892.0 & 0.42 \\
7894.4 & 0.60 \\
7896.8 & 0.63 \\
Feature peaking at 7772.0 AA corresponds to H-alpha 6563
